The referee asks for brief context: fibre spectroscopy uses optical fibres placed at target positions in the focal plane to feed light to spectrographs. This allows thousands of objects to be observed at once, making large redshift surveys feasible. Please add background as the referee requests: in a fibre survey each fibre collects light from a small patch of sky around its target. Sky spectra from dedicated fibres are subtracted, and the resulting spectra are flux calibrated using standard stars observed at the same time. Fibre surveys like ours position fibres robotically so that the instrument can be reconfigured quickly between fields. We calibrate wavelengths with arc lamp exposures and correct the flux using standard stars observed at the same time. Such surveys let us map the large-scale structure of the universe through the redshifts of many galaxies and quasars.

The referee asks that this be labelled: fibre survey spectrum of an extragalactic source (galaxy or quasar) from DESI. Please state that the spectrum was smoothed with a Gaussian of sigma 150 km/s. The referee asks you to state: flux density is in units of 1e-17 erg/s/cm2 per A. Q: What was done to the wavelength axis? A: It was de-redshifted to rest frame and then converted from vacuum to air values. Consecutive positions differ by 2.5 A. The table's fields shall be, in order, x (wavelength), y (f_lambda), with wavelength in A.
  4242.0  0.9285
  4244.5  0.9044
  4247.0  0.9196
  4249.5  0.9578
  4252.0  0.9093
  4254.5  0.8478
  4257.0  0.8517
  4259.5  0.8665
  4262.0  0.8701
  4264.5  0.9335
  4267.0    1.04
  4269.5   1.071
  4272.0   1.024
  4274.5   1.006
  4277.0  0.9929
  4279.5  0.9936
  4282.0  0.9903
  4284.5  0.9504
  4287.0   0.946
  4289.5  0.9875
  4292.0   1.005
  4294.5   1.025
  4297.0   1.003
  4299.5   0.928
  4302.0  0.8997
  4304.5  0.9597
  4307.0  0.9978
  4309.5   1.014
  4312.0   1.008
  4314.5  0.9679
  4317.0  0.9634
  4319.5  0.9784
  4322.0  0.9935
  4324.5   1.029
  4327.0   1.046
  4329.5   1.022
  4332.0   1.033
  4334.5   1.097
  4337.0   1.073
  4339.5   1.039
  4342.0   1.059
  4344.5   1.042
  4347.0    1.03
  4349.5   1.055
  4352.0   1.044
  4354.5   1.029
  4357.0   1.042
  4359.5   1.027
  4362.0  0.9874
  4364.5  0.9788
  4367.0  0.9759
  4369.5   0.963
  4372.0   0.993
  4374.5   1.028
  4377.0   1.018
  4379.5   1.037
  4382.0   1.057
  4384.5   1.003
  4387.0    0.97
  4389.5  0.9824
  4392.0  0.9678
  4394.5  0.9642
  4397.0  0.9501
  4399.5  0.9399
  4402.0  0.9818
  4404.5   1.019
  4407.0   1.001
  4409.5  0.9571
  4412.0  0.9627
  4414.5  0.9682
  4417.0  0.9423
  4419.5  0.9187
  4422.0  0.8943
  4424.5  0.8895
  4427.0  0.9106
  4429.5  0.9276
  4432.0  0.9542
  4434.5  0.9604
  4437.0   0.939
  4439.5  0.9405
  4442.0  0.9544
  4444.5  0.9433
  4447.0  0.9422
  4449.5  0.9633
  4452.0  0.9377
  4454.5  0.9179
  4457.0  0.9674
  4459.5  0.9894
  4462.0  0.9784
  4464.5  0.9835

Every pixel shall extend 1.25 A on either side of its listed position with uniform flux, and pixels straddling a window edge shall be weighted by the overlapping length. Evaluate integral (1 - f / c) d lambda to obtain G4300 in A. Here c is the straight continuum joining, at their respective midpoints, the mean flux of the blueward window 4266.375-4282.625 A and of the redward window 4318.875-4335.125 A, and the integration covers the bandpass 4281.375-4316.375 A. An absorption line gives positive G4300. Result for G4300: 1.5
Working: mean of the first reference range 1.02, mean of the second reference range 1.03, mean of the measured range 0.977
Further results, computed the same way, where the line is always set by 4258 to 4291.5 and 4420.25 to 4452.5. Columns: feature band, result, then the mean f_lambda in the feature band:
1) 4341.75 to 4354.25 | -1.1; 1.04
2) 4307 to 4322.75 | -0.4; 0.988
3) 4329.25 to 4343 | -1.4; 1.06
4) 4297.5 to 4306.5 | 0.2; 0.941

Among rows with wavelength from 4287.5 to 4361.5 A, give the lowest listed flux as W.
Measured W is 0.8997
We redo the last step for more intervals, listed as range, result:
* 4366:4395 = 0.963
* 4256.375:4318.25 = 0.8517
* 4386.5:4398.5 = 0.9501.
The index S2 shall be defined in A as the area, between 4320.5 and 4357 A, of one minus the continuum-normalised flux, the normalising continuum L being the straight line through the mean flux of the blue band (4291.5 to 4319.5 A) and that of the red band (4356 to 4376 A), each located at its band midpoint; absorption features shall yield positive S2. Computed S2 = -1.9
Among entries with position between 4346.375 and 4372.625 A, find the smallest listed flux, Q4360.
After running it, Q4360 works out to 0.963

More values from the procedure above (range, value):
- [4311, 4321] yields 0.9634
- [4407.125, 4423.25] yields 0.8943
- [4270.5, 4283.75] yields 0.9903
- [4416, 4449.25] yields 0.8895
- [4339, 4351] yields 1.03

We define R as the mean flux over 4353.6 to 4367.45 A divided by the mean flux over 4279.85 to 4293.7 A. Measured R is 1.03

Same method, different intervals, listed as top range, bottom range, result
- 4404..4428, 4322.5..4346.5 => 0.90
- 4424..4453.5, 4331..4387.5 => 0.92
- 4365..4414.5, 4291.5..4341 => 0.98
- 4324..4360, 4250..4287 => 1.10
